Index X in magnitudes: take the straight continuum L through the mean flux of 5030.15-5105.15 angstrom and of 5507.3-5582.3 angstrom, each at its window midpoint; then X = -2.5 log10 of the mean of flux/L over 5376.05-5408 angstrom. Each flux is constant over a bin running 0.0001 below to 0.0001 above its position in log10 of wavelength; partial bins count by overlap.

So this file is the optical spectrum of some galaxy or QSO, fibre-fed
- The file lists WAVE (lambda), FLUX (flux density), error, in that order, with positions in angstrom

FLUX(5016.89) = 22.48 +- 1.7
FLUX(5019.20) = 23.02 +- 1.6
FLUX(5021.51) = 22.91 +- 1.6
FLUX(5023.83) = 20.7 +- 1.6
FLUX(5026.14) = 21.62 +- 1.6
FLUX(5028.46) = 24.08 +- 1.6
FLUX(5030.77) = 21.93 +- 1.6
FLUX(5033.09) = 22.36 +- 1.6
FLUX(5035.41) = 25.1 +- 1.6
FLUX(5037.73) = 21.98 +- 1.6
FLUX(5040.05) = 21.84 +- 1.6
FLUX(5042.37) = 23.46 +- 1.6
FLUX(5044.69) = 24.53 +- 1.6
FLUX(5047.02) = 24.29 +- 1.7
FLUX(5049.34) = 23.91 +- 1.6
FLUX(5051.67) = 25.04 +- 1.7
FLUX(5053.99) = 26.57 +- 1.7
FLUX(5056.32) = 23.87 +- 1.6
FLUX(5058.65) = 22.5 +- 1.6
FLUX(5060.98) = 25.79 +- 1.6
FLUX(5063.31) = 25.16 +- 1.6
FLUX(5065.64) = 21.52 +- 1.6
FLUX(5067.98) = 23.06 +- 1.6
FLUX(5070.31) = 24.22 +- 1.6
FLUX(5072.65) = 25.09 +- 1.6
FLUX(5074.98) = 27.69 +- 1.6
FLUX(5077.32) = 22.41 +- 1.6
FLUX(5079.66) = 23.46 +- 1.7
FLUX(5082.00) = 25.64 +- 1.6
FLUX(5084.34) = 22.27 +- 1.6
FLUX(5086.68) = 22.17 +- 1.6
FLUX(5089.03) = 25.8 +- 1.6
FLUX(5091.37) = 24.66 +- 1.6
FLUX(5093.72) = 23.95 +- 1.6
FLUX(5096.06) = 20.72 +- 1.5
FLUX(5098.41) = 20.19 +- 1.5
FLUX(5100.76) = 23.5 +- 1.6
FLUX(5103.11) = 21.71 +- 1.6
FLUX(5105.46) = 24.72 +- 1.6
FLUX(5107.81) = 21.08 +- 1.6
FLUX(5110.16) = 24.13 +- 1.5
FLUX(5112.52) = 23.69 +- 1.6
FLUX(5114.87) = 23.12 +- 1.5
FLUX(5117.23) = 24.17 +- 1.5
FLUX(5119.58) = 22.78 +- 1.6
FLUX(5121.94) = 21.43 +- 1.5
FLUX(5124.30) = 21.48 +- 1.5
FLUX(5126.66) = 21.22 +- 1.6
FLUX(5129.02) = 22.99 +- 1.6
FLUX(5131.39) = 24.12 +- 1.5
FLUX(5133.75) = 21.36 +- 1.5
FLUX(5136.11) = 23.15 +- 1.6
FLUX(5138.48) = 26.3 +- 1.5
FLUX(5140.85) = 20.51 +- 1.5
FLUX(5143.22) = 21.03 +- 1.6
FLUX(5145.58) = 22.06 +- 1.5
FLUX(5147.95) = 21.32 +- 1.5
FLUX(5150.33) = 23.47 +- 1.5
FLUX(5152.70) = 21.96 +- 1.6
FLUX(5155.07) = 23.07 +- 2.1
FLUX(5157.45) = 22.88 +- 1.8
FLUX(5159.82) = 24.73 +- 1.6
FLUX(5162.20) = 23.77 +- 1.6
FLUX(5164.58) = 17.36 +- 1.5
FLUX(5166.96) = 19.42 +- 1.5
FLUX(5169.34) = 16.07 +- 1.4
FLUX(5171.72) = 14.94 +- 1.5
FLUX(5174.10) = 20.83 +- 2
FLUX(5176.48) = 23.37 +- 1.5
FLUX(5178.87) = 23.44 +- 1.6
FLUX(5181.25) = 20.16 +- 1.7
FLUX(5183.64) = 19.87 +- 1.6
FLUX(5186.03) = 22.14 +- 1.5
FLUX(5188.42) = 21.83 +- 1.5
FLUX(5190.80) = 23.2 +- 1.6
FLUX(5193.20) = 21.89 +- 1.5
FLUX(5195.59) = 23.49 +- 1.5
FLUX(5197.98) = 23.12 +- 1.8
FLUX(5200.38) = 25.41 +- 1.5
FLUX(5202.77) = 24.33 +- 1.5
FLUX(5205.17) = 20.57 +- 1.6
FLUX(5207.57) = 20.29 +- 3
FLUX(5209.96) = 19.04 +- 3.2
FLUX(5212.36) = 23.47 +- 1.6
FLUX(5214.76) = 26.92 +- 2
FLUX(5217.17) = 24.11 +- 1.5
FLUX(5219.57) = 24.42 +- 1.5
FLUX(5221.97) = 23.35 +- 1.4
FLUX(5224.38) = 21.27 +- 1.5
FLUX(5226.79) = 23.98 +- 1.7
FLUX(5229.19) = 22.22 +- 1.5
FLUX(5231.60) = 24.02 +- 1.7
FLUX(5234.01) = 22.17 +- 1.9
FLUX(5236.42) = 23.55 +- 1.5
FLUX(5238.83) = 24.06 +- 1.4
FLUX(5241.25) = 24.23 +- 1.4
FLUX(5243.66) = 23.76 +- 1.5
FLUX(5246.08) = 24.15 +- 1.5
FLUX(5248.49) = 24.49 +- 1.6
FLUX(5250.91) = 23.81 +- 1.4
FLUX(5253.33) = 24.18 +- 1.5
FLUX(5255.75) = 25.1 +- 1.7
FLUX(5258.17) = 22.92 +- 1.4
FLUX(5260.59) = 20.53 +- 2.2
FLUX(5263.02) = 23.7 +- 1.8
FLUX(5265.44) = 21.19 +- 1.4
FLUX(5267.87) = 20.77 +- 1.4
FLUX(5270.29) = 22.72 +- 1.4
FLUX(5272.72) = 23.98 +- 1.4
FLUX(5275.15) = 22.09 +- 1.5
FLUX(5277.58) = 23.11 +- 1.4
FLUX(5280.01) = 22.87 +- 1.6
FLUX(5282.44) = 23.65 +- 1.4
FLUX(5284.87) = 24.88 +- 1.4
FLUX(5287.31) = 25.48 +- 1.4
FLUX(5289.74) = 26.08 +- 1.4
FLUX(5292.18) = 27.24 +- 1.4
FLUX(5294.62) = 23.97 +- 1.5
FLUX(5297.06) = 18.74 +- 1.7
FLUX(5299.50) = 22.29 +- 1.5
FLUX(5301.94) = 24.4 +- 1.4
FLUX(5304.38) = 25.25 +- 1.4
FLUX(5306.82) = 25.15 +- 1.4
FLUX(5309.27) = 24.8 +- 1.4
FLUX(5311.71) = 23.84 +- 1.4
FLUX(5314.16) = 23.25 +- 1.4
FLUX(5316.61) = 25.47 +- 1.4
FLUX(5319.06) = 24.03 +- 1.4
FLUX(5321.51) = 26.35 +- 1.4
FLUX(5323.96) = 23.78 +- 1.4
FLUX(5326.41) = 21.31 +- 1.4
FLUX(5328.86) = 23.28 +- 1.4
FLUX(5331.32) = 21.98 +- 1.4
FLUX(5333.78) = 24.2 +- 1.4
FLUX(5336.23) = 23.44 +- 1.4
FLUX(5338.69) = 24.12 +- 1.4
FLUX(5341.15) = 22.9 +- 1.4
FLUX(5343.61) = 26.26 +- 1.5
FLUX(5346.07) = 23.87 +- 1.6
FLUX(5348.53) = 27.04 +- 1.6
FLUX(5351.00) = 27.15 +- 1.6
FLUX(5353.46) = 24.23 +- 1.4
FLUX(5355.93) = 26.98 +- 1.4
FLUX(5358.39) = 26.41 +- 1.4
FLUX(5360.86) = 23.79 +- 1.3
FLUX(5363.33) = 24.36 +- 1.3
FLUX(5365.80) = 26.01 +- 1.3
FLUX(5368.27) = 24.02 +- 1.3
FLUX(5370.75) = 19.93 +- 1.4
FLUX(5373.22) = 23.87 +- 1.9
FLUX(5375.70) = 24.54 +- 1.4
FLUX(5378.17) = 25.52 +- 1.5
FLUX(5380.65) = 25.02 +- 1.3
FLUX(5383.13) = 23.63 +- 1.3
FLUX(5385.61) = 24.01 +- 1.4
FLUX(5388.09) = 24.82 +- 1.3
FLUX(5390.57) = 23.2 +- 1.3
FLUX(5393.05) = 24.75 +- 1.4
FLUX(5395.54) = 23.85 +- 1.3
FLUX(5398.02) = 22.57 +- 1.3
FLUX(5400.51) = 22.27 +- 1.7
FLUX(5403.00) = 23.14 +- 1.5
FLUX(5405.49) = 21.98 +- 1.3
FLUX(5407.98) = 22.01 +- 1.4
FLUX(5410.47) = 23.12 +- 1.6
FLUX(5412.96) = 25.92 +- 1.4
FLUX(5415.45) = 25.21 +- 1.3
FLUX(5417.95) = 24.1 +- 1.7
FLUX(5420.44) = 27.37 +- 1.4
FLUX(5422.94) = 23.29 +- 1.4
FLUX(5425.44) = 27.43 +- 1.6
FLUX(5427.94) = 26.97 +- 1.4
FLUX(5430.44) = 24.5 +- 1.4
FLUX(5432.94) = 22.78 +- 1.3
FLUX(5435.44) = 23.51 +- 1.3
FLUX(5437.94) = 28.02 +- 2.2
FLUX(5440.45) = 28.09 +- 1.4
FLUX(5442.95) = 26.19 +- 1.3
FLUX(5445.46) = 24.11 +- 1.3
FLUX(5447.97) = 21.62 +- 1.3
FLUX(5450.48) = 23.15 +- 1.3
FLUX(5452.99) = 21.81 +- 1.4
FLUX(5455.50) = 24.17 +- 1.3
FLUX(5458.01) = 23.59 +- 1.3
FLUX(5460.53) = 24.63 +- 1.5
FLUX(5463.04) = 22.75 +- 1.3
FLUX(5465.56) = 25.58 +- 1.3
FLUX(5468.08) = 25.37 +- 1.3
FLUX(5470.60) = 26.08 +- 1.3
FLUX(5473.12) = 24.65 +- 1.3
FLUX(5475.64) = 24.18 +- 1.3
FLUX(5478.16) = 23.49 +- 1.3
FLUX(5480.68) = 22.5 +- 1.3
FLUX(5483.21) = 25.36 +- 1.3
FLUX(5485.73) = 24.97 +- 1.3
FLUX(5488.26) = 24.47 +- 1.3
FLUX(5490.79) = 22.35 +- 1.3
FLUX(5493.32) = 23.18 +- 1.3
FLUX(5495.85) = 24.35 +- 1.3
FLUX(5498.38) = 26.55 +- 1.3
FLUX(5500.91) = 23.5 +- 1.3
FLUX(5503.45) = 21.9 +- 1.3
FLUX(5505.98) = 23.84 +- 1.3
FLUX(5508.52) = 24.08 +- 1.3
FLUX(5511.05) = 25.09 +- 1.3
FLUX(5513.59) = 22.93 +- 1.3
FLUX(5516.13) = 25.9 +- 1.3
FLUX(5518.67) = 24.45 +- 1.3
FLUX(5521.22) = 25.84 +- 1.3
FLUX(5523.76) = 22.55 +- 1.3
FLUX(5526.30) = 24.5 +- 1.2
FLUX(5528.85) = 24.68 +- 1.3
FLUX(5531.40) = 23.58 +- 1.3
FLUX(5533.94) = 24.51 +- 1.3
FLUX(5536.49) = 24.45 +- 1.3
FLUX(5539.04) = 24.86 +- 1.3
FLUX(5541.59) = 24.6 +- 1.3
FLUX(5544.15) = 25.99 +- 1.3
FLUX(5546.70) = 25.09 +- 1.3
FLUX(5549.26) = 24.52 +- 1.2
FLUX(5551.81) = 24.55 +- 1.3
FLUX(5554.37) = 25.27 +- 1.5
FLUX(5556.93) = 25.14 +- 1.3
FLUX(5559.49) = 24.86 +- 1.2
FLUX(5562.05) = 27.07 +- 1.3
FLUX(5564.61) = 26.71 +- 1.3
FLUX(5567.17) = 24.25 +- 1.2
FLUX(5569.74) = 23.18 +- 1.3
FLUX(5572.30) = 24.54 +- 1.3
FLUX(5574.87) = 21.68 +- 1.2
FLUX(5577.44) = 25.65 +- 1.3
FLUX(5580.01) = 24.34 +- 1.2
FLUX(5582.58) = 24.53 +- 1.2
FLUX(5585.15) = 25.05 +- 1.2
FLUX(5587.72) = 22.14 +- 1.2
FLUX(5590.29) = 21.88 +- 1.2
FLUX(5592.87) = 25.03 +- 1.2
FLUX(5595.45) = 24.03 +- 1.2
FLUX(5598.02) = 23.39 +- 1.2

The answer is 0.03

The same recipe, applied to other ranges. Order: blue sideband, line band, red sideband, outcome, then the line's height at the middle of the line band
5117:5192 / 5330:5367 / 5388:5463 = -0.059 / 23.5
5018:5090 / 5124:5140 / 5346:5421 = 0.040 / 23.8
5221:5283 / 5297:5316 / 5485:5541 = -0.021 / 23.4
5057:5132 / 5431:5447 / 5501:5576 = -0.049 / 24.2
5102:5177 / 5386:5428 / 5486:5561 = -0.021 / 23.7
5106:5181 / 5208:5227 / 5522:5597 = -0.036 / 22.4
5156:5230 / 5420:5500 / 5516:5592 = -0.031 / 23.9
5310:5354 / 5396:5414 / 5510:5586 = 0.064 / 24.4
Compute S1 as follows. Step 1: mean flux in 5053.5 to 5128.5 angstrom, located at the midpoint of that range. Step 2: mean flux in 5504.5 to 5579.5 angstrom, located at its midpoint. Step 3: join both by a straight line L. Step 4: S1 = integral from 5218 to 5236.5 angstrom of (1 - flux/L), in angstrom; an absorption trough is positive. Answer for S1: 0.5 angstrom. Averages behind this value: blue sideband 23.4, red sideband 24.6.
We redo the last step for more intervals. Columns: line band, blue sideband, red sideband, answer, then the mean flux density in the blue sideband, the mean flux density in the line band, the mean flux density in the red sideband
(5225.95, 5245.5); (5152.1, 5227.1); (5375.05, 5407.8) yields -1.0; 22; 23.5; 23.7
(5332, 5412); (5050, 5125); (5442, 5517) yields -0.7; 23.6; 24.1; 24.1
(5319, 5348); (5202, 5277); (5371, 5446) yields 0.0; 23.1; 23.9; 24.5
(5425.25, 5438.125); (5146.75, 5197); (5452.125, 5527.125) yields -0.8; 21.4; 25.2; 24.2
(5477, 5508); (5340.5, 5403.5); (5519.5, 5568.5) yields 1.1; 24.4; 23.9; 24.9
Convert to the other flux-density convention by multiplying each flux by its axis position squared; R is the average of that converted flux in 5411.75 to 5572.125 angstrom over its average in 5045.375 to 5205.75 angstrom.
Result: 1.24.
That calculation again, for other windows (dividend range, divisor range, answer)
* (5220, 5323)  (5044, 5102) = 1.07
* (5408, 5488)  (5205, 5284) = 1.15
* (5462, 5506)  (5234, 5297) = 1.11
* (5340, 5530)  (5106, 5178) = 1.24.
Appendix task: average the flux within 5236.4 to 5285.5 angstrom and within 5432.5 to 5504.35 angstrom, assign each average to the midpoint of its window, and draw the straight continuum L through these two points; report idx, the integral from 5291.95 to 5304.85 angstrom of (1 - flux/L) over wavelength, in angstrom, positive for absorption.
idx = 0.1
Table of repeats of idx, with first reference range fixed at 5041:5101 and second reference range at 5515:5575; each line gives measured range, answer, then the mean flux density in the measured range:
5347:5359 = -0.93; 26.3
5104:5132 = 1.30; 22.9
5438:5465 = 0.39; 24.2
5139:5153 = 1.23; 21.9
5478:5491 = 0.33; 24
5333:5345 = 0.10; 24.2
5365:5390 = 0.38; 24.1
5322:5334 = 0.66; 23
